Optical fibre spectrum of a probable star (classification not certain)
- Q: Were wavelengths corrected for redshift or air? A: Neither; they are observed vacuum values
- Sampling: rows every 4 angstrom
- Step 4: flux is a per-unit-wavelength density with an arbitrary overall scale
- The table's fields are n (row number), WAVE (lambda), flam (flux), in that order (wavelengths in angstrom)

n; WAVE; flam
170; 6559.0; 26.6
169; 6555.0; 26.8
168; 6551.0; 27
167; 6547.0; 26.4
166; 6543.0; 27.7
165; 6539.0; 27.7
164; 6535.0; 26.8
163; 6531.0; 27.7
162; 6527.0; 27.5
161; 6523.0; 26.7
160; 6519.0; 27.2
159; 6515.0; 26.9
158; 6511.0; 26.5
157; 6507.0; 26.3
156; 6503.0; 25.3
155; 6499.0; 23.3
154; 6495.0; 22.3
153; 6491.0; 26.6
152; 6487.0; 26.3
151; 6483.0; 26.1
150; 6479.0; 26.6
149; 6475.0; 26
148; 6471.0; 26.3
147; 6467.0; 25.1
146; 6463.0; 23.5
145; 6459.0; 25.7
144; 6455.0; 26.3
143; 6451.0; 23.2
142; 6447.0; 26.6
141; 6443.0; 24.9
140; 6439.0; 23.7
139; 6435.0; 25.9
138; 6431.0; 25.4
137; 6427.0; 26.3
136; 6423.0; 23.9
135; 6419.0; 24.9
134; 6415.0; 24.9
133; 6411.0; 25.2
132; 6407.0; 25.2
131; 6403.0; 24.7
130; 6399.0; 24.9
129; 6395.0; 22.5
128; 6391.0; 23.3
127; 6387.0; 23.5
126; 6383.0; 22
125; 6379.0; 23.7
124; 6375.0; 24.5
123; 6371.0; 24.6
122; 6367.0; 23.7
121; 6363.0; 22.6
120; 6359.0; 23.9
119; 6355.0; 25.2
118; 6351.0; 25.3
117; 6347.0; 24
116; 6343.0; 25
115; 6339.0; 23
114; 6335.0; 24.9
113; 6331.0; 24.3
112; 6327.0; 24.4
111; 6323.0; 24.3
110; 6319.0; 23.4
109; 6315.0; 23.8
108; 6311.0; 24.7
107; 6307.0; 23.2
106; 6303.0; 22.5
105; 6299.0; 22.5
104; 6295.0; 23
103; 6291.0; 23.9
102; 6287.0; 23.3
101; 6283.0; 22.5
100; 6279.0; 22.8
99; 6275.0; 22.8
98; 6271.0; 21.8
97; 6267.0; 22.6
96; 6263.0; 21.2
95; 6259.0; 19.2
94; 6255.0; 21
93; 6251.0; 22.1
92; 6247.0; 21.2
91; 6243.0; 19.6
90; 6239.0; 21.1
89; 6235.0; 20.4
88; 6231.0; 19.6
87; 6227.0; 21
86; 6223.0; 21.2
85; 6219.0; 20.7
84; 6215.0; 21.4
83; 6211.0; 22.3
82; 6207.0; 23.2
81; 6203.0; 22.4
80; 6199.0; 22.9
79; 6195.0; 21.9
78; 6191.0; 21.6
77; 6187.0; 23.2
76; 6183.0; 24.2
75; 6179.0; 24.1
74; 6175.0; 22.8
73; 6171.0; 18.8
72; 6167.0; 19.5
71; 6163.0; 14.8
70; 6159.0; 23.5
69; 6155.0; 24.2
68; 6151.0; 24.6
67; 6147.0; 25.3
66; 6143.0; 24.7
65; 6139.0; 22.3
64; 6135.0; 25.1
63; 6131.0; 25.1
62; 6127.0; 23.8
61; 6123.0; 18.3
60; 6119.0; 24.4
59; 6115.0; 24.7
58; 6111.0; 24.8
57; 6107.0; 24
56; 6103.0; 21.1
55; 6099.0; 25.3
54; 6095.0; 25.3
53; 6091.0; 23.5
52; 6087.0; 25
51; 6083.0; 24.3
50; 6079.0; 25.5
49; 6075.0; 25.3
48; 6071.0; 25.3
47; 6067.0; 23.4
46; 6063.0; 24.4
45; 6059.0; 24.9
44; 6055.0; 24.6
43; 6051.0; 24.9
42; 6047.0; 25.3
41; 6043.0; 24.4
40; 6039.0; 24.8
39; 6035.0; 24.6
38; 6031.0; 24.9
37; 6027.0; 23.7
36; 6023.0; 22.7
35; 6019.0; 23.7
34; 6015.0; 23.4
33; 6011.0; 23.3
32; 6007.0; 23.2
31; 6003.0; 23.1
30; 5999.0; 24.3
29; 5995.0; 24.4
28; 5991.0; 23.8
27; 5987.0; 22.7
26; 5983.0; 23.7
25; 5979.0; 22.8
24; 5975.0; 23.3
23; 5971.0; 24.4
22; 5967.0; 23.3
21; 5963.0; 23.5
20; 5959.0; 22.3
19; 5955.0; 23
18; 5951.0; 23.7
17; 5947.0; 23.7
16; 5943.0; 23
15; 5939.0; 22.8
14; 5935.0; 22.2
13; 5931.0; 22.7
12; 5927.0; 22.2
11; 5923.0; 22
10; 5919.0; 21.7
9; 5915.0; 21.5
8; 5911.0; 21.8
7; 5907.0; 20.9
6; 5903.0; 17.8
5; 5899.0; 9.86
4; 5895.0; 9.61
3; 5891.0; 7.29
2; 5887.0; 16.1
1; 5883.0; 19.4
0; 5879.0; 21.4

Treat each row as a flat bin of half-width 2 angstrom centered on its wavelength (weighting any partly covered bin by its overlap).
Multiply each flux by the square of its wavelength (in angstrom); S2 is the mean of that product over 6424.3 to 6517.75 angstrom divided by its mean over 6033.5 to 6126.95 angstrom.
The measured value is 1.19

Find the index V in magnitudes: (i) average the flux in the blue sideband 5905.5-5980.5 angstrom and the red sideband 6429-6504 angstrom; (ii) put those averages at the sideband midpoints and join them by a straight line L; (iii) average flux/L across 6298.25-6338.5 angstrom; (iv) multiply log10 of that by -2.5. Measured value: 0.03 mag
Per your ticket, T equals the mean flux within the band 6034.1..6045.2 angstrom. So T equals 24.6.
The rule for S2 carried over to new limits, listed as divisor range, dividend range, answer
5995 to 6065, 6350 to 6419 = 1.12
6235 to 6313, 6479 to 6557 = 1.29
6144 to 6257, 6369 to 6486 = 1.23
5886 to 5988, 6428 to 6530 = 1.47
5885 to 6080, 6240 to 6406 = 1.16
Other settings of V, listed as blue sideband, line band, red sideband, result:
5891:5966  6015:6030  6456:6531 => -0.10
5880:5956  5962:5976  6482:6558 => -0.18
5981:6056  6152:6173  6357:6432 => 0.18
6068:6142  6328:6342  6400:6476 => 0.03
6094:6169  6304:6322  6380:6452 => 0.01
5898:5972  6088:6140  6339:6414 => -0.05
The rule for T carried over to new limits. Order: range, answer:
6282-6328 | 23.5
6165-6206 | 22.2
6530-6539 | 27.3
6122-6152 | 23.8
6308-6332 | 24.1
